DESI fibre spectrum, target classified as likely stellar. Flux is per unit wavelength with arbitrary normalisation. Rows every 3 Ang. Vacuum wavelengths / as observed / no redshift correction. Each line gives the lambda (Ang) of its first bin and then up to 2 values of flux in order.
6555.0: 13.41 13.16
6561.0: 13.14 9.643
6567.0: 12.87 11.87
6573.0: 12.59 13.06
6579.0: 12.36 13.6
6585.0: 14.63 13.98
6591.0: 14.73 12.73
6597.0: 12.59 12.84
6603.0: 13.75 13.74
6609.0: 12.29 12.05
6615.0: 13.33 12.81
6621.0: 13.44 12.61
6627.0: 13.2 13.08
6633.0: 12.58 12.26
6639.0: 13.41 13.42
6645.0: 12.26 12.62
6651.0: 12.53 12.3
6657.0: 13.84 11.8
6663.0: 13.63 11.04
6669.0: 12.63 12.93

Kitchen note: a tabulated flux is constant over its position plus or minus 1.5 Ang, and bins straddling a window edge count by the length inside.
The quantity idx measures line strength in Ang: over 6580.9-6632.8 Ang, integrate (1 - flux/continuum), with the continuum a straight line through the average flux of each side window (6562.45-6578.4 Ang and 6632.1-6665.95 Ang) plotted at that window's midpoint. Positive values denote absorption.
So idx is -3.8 Ang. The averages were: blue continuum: 12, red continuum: 12.7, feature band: 13.2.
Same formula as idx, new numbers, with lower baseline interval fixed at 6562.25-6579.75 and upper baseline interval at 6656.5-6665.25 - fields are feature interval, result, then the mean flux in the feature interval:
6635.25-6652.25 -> -0.12 Ang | 12.8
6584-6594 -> -1.60 Ang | 14.2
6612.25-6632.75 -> -0.79 Ang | 13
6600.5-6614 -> -0.64 Ang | 13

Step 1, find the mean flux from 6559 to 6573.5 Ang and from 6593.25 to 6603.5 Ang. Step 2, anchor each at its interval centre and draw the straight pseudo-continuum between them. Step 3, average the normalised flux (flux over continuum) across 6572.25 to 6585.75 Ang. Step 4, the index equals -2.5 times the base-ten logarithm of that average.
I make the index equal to -0.07 mag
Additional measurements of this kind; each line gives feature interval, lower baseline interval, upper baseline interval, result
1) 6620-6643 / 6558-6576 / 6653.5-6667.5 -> -0.05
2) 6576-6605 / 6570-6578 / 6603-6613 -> -0.06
